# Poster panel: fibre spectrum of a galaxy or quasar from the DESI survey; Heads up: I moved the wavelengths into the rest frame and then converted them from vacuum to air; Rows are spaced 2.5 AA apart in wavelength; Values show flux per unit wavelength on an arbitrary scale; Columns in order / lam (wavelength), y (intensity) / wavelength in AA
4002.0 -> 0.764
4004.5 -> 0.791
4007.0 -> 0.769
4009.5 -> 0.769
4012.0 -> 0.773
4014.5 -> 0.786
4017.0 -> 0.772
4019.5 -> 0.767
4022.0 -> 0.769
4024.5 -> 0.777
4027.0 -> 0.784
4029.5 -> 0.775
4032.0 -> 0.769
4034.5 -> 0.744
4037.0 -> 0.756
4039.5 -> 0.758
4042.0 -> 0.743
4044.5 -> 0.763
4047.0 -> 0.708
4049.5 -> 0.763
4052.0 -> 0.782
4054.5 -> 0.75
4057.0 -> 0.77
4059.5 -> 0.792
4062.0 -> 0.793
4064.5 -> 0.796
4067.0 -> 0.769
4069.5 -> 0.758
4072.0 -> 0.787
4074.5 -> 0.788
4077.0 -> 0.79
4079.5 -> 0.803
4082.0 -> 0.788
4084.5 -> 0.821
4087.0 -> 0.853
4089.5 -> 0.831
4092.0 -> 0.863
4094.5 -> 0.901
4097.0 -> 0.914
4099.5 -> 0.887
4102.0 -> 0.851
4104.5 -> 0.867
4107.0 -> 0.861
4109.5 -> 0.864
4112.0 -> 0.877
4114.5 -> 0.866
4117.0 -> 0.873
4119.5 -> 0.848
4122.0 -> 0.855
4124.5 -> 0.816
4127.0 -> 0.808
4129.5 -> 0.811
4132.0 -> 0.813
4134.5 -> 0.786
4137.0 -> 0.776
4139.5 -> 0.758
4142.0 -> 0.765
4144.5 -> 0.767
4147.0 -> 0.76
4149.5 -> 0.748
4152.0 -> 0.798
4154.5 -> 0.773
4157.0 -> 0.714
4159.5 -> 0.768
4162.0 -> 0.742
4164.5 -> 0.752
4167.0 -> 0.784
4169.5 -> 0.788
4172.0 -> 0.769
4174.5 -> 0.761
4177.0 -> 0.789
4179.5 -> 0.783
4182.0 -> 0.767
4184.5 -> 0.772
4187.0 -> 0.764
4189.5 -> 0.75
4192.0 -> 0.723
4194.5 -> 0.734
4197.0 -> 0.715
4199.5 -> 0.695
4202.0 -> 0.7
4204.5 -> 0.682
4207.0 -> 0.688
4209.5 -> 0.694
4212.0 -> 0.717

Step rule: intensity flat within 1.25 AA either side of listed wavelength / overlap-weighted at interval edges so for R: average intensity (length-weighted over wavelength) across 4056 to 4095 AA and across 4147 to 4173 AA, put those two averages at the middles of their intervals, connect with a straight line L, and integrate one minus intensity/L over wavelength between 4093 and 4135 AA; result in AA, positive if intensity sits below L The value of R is -3.6 AA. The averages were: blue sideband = 0.805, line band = 0.854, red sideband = 0.763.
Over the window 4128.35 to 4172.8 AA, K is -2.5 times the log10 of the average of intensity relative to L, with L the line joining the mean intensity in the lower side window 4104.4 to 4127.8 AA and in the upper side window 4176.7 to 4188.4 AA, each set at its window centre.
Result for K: 0.06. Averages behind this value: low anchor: 0.854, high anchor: 0.774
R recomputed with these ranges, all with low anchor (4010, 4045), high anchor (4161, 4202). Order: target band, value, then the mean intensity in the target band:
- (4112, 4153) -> -2.6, 0.805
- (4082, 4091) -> -0.8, 0.829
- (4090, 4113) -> -3.4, 0.875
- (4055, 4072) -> -0.3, 0.779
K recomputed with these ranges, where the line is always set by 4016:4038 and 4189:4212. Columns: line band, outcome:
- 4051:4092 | -0.06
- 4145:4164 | -0.05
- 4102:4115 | -0.17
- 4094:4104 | -0.19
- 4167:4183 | -0.09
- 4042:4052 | 0.02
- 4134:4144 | -0.06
